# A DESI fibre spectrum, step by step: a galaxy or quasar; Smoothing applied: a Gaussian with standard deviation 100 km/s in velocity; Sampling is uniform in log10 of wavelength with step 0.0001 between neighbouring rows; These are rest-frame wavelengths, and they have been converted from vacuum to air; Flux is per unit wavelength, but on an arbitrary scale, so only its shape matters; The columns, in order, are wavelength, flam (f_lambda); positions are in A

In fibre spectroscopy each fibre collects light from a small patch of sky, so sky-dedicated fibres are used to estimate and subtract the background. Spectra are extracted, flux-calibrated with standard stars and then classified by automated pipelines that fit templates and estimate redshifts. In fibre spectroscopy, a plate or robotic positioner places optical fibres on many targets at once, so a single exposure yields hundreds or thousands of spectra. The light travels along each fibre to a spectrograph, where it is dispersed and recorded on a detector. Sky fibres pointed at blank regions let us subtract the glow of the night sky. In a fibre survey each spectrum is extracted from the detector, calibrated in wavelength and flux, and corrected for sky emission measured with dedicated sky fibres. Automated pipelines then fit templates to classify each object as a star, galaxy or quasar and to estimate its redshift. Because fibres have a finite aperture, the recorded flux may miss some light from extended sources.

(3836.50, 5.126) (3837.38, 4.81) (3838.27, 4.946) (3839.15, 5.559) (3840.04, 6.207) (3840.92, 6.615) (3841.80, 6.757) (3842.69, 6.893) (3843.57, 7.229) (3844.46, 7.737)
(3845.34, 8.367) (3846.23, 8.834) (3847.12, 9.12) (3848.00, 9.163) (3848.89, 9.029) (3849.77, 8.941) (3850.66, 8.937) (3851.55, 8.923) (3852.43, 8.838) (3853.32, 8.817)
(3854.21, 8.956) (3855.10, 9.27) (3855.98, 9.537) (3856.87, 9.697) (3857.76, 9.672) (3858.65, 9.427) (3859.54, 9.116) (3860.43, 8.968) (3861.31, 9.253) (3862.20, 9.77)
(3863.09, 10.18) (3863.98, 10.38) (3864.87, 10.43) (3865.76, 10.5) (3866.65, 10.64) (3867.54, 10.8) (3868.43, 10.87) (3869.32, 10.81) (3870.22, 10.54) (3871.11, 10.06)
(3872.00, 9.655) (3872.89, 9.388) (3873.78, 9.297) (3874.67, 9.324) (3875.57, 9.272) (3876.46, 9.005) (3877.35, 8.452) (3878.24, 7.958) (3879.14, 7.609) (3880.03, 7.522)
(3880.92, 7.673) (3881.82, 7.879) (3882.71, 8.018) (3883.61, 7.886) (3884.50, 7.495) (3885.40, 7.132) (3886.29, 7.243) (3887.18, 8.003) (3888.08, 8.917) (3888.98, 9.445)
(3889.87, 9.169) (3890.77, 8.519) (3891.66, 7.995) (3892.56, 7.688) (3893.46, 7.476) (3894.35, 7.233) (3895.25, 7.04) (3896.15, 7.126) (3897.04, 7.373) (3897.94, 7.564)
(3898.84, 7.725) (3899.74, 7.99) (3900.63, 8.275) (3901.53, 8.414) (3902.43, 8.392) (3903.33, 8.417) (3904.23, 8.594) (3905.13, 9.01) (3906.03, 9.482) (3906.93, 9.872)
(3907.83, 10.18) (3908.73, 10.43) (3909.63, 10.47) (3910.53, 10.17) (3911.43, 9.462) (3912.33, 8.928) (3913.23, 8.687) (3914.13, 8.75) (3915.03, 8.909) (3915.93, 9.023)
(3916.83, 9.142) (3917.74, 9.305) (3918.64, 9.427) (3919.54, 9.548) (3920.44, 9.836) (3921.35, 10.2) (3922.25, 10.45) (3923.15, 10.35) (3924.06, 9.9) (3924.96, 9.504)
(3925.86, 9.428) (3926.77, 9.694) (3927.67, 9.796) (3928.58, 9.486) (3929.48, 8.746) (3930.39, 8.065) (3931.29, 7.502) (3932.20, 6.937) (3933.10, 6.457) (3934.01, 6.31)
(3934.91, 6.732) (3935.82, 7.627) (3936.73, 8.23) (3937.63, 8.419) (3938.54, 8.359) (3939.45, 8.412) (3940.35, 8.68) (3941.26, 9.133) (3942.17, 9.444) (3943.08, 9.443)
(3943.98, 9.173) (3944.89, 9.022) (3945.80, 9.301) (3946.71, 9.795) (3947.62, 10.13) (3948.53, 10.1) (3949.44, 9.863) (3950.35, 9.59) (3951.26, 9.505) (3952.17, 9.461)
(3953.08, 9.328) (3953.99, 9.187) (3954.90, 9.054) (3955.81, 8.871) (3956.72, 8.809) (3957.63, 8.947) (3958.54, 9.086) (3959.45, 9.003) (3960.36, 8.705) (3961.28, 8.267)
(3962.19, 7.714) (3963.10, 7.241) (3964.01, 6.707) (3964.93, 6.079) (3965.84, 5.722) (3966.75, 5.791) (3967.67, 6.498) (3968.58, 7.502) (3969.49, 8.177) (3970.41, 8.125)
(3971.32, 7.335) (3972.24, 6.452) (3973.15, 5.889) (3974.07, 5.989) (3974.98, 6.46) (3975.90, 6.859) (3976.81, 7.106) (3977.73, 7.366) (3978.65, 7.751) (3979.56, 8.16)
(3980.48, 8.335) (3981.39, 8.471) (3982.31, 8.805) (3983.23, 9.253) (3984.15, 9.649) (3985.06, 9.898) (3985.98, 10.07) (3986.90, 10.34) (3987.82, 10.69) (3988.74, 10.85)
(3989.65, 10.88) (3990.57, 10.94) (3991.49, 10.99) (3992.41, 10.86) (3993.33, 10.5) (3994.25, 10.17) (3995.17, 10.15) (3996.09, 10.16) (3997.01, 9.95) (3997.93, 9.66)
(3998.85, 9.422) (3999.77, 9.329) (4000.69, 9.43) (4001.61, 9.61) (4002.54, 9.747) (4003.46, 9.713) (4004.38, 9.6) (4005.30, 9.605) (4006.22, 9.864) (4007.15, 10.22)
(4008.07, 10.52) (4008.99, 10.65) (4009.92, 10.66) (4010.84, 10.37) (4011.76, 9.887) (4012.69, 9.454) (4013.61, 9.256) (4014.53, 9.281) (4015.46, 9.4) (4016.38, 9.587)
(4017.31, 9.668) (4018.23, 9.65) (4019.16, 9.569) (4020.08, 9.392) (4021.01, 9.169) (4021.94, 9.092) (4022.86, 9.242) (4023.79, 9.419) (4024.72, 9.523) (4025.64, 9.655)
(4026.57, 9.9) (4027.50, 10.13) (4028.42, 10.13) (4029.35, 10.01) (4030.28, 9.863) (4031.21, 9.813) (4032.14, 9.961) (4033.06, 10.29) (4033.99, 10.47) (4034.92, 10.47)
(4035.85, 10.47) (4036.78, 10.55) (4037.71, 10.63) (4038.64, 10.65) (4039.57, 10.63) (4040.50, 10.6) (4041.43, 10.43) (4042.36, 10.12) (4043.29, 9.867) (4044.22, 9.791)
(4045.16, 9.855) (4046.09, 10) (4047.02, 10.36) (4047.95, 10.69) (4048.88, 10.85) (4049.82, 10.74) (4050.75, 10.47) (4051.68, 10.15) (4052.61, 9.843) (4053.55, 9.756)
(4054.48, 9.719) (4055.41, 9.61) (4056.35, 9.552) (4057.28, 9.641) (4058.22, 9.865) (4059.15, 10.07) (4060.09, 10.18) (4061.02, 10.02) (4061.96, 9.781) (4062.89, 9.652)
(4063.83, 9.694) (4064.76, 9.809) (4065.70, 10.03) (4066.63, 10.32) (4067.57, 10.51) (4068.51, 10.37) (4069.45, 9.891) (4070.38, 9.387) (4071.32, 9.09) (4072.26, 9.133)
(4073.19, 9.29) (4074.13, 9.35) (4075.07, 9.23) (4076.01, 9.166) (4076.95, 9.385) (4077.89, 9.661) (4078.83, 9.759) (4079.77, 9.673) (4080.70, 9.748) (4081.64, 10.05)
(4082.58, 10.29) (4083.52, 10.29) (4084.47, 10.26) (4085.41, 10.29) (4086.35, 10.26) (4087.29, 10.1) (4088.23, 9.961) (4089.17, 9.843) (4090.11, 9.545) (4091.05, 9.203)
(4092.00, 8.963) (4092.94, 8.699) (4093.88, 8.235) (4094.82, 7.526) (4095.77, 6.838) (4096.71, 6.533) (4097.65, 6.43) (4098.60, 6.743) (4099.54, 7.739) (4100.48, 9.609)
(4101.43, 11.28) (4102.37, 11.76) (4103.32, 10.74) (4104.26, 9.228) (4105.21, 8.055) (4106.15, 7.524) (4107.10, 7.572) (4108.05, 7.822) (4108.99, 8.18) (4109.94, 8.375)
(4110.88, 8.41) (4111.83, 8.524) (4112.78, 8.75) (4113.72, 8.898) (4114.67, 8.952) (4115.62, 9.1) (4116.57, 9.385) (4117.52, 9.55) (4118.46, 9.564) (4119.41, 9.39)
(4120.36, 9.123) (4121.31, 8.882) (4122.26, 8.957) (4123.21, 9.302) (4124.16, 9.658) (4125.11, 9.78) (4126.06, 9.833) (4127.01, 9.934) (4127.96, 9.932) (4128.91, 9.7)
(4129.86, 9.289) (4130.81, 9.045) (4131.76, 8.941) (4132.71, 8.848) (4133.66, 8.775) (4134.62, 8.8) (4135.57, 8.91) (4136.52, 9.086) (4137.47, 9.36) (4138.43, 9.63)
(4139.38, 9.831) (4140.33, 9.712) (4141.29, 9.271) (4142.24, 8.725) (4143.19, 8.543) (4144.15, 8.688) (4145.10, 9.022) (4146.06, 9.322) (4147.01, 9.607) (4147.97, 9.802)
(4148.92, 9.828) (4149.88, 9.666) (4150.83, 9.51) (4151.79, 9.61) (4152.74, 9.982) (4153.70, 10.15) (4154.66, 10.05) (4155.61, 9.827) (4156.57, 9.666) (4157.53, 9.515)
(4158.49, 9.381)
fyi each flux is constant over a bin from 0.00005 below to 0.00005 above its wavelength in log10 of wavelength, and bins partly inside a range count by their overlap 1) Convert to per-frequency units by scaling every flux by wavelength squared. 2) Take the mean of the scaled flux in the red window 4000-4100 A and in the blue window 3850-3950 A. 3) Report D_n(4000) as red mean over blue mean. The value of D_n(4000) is 1.2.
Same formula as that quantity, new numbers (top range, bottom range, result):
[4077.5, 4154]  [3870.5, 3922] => 1.18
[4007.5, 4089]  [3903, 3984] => 1.22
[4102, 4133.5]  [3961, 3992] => 1.20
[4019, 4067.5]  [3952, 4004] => 1.19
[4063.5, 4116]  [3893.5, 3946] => 1.14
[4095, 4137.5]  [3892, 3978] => 1.15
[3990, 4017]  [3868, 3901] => 1.26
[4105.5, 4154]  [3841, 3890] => 1.17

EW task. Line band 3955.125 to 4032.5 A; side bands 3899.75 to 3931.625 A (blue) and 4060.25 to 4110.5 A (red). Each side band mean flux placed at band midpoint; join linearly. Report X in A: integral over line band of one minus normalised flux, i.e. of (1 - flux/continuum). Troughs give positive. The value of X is 1.8 A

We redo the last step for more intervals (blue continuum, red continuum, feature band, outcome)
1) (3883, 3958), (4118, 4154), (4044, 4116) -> -1.5 A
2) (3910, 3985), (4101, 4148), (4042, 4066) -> -2.9 A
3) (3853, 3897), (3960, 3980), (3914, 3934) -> -2.7 A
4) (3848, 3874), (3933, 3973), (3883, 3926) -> 1.1 A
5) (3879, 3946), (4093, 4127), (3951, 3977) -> 2.8 A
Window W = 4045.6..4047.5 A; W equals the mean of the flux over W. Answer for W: 10.2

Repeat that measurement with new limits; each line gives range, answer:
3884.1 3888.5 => 7.75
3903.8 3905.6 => 8.8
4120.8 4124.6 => 9.19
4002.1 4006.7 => 9.71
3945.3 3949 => 9.81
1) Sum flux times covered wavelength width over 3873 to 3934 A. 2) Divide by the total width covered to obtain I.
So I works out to 8.65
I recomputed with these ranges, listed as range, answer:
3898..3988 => 8.63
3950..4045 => 9.25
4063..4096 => 9.56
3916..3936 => 8.86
